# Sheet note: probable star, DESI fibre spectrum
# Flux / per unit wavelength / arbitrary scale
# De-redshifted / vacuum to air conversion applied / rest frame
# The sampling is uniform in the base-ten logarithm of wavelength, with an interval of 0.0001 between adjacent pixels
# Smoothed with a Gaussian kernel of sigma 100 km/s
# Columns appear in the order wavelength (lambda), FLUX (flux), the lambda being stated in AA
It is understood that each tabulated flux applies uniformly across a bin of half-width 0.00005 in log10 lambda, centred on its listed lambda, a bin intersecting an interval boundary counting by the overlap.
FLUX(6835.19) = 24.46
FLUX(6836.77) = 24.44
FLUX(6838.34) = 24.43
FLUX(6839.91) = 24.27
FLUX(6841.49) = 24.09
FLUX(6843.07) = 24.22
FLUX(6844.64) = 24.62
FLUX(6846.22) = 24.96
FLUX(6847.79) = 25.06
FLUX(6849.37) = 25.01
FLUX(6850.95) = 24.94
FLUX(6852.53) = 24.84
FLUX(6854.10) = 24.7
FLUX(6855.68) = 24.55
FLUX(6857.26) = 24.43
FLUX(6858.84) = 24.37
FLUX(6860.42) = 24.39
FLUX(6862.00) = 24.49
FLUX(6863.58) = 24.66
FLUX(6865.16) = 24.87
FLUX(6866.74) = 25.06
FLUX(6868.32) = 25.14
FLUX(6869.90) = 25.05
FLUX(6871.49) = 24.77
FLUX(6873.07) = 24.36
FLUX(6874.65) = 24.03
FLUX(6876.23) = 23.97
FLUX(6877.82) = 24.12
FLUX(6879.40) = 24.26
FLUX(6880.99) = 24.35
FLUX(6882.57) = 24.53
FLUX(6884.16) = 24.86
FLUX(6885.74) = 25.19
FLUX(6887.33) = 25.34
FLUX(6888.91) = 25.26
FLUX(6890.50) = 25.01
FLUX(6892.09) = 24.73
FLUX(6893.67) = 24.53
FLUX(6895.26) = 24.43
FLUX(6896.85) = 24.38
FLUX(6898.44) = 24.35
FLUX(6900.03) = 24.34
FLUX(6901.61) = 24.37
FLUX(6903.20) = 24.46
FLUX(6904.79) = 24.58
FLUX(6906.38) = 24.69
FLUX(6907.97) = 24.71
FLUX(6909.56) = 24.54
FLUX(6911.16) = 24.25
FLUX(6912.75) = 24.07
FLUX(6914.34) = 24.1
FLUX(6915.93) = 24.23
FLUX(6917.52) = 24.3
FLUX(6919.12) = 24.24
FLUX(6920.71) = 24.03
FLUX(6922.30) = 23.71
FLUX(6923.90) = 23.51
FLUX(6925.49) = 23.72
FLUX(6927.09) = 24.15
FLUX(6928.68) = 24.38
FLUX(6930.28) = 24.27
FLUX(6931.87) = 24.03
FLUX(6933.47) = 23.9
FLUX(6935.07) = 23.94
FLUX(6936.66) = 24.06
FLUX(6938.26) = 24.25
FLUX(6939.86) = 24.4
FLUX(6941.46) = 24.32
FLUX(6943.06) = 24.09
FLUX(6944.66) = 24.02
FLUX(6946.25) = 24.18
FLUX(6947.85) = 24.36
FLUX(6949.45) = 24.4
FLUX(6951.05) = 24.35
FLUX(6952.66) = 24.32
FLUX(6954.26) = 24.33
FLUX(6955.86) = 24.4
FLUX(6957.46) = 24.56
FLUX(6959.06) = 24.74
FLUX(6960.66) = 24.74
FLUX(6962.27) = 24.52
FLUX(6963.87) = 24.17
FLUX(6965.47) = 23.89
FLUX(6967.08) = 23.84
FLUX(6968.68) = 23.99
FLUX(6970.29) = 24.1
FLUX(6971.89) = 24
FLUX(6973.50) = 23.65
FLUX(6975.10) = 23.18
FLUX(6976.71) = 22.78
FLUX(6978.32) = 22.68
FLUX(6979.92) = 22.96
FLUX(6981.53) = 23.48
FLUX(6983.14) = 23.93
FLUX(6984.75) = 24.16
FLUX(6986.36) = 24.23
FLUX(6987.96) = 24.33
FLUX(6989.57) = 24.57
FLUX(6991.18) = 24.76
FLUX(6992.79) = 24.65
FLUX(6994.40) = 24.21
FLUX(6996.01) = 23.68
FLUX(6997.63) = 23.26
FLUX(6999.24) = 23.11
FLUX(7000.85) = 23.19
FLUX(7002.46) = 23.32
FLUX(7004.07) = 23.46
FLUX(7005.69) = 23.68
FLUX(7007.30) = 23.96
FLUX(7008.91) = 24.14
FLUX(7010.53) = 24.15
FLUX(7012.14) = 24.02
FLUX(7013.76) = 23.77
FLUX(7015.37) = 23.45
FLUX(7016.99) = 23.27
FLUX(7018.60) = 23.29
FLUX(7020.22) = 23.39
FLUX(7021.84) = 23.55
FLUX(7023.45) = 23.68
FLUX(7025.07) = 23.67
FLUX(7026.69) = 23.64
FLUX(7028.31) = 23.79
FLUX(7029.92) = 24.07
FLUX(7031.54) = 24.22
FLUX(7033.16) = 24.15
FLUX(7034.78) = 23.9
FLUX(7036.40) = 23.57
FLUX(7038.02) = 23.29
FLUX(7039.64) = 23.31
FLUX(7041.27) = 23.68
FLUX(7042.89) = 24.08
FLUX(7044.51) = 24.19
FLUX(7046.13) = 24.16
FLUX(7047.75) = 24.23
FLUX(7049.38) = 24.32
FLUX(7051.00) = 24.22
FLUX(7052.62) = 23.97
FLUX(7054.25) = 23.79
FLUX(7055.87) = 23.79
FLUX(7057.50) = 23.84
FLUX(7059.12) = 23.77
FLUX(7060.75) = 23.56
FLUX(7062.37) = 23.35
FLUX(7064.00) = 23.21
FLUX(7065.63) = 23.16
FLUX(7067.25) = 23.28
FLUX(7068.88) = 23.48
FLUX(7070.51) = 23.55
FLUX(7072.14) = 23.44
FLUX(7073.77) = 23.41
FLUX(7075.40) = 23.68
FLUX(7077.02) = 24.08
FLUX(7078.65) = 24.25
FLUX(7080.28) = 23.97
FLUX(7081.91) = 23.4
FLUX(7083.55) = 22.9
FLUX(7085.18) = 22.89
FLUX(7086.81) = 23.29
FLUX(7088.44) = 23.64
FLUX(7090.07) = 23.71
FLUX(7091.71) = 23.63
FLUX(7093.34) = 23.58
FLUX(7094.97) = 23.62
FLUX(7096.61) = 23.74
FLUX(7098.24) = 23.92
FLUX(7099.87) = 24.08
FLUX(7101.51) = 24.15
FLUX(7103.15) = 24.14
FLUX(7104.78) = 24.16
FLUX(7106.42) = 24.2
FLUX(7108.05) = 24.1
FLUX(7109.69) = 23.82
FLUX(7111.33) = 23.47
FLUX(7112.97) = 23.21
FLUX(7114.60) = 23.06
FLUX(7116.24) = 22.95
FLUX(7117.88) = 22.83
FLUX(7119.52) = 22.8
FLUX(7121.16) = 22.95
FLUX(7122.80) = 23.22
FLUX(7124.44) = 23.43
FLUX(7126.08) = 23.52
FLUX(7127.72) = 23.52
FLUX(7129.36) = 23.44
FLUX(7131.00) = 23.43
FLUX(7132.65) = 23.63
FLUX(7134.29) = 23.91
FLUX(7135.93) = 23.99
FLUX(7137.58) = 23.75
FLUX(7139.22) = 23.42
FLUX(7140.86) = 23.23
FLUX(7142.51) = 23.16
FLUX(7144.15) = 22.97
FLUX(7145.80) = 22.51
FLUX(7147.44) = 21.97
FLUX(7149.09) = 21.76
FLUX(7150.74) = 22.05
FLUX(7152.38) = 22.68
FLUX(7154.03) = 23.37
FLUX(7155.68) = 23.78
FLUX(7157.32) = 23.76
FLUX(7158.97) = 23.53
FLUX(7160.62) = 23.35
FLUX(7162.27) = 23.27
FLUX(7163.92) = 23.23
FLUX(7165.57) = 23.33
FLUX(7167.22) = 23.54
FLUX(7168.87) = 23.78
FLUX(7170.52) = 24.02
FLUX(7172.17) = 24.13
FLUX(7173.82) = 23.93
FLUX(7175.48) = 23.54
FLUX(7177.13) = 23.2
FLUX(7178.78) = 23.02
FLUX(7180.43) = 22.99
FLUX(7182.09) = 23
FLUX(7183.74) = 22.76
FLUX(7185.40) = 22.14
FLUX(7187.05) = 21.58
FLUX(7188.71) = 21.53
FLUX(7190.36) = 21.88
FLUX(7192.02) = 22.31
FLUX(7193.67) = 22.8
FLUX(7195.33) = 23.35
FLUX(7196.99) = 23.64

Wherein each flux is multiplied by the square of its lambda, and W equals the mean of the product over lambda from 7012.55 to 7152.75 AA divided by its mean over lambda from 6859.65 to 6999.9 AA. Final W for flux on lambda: 1.0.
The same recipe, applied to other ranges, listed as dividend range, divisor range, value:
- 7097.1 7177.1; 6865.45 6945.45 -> 1.03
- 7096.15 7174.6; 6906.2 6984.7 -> 1.03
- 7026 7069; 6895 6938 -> 1.02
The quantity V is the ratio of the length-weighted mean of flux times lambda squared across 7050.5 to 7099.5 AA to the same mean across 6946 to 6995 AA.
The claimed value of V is 1.0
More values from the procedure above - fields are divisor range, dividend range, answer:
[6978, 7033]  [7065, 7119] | 1.02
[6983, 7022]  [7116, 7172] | 1.02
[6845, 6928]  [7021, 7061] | 1.02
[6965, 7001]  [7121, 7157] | 1.02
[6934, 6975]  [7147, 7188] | 1.01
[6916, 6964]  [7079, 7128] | 1.02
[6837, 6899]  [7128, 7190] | 1.02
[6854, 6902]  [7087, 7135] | 1.02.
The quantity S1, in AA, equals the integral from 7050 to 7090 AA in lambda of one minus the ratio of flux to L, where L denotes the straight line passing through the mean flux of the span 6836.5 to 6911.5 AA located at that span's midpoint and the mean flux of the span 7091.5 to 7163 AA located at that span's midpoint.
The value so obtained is 0.1 AA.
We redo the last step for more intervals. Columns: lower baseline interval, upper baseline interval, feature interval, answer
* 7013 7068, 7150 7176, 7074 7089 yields 0.05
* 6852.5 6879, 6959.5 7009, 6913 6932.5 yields 0.13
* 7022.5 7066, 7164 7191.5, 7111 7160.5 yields 0.19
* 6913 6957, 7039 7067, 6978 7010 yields 0.22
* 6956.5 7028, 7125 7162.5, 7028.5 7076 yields -0.34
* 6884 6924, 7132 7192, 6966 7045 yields 0.63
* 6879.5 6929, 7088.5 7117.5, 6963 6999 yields 0.48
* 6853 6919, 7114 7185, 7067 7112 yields -0.32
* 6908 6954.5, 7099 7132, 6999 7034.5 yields 0.25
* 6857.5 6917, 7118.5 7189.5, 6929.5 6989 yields 0.35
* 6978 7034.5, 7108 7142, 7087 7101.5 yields -0.16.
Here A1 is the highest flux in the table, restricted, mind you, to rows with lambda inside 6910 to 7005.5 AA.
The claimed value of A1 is 24.76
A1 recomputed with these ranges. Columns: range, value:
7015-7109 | 24.32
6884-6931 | 25.34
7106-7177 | 24.2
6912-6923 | 24.3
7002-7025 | 24.15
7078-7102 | 24.25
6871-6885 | 24.86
